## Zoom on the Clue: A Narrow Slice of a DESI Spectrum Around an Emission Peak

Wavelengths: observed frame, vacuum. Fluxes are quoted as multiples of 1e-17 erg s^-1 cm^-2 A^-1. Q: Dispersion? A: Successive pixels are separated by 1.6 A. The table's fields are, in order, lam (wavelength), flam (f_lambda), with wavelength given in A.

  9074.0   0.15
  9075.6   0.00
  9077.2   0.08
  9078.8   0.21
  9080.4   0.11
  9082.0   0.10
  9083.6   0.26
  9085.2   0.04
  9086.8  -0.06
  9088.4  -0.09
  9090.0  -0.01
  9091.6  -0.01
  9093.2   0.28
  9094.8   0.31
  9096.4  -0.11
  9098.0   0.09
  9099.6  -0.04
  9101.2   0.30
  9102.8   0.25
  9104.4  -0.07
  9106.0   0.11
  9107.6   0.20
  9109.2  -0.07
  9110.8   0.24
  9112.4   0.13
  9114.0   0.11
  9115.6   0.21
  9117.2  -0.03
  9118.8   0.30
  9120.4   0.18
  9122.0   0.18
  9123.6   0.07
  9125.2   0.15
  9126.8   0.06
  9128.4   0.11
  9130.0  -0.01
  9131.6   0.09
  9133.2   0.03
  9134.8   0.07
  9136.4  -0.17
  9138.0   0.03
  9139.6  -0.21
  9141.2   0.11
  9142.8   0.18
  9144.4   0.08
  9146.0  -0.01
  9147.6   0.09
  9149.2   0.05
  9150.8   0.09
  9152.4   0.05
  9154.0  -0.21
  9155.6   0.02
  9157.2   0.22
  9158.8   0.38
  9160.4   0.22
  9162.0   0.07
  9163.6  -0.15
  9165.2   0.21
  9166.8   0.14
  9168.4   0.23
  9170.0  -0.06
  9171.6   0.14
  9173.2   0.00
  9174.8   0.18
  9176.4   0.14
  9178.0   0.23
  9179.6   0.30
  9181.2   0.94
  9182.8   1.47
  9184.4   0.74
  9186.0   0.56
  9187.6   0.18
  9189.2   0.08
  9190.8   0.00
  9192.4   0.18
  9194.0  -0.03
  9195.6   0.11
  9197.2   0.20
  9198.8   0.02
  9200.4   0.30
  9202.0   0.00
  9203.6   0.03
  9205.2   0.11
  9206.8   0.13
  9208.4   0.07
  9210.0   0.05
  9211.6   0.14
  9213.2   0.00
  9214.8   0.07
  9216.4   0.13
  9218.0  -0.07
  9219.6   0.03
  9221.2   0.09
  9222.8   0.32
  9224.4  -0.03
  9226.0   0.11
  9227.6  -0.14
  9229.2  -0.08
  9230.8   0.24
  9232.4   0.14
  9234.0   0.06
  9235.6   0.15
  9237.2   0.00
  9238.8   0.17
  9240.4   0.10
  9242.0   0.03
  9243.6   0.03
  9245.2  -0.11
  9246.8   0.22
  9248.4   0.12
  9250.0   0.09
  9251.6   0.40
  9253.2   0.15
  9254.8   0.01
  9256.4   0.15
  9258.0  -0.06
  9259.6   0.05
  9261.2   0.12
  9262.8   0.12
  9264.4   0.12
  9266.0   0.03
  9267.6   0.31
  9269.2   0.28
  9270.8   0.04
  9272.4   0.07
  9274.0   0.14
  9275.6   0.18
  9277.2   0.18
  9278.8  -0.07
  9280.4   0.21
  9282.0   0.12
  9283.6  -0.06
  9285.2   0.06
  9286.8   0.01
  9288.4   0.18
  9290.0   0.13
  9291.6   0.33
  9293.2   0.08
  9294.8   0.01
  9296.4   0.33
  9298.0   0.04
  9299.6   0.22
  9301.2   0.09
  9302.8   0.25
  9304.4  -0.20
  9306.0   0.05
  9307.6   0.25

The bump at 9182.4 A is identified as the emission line H-beta 4861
